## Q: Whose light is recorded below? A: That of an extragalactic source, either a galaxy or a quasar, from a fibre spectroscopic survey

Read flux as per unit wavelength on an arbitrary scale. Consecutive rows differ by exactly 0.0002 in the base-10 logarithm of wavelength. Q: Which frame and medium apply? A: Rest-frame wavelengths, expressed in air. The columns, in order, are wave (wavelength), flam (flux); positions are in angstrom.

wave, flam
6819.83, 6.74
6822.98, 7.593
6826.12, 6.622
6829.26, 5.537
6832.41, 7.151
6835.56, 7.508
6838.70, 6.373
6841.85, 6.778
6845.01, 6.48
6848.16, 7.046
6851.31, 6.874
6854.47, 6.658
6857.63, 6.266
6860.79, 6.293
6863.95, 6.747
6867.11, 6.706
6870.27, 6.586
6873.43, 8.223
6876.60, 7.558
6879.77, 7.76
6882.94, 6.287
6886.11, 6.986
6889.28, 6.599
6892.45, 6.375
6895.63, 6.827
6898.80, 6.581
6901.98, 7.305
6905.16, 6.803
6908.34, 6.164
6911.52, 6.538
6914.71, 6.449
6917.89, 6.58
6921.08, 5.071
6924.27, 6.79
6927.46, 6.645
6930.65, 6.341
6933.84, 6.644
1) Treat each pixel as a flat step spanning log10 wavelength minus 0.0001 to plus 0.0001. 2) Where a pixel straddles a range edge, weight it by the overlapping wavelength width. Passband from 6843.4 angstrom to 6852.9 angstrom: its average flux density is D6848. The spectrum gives 6.8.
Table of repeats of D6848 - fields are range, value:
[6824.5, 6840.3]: 6.65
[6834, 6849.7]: 6.84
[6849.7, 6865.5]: 6.57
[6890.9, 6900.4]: 6.6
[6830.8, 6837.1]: 7.31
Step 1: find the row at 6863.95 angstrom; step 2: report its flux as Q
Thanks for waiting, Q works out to 6.747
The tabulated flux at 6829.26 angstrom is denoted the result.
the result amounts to 5.537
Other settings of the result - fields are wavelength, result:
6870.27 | 6.586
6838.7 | 6.373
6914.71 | 6.449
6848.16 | 7.046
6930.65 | 6.341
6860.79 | 6.293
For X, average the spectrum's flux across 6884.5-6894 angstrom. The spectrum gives 6.66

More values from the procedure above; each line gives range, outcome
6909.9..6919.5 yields 6.52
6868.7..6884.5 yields 7.28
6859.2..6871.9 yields 6.59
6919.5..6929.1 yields 6.17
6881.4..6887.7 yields 6.64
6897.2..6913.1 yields 6.68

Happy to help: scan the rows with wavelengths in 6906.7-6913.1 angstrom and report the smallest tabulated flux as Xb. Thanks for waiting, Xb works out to 6.164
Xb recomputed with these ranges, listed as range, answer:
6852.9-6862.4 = 6.266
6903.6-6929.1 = 5.071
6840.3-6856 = 6.48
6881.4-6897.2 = 6.287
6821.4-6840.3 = 5.537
